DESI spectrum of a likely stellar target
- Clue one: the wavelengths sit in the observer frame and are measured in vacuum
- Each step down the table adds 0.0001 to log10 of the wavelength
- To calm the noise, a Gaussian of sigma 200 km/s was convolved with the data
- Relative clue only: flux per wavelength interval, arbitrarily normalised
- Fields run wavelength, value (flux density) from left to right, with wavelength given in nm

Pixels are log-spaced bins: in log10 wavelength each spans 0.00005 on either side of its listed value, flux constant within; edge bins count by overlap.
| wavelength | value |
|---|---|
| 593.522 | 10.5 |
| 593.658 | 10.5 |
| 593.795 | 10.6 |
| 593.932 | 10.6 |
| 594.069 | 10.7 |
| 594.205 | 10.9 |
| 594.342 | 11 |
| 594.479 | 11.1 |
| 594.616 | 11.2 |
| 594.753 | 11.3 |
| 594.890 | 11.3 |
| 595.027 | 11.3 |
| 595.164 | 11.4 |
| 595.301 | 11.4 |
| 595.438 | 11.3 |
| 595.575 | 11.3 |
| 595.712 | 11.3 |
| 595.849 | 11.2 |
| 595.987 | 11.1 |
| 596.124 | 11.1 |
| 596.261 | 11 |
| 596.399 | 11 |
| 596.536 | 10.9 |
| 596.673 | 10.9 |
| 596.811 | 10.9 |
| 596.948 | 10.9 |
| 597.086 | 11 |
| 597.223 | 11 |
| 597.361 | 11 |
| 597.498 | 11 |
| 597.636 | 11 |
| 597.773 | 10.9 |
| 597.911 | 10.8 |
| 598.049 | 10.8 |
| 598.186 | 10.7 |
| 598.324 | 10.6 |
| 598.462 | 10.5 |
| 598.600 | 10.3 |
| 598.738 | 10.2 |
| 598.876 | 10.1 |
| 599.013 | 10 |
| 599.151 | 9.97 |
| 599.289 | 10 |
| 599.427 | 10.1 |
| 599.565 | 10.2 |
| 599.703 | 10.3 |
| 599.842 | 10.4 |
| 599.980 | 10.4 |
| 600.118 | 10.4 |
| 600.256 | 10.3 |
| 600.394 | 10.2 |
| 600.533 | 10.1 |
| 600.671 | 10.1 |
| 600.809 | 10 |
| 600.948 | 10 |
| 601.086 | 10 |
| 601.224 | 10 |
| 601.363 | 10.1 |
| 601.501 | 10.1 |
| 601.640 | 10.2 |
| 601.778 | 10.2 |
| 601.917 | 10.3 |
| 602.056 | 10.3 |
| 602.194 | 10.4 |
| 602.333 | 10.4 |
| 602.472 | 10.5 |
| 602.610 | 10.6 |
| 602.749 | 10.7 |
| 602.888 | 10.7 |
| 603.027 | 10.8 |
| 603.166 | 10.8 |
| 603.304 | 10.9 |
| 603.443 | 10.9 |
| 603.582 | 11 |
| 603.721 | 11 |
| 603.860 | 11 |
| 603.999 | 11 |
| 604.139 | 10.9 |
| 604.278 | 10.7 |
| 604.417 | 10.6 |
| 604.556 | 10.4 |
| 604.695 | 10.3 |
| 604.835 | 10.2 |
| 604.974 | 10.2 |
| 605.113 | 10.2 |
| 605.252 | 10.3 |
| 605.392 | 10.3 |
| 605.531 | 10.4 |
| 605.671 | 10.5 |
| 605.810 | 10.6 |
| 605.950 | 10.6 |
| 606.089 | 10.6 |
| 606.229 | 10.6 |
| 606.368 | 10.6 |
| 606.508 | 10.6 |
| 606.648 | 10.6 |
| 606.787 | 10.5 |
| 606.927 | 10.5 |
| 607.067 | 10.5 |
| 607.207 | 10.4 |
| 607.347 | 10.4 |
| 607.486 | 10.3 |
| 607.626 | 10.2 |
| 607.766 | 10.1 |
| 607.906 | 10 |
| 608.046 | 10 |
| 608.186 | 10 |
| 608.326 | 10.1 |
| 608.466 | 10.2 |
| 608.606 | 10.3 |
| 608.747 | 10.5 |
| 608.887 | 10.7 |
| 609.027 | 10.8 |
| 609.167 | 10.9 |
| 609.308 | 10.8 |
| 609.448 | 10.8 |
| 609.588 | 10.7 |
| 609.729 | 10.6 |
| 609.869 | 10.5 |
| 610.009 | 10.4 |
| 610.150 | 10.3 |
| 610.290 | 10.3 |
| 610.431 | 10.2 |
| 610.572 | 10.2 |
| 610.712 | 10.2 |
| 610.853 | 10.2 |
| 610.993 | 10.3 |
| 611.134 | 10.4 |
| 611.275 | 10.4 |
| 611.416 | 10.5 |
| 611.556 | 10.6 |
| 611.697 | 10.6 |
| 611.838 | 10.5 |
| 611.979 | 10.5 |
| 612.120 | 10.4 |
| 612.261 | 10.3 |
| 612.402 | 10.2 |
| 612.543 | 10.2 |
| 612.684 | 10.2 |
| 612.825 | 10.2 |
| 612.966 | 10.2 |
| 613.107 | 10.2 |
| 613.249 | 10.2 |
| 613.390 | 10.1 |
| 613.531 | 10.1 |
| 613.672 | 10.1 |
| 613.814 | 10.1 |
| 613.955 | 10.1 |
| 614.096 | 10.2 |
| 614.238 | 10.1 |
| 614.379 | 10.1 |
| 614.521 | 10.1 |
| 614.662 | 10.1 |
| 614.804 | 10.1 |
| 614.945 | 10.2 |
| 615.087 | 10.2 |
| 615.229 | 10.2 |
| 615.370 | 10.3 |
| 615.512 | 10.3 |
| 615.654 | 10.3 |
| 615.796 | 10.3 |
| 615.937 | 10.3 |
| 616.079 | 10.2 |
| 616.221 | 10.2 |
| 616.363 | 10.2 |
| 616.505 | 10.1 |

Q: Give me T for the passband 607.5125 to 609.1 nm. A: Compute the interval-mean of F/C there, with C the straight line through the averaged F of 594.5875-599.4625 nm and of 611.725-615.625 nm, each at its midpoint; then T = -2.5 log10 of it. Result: 0.02 mag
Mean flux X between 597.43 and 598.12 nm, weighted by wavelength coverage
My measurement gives 10.9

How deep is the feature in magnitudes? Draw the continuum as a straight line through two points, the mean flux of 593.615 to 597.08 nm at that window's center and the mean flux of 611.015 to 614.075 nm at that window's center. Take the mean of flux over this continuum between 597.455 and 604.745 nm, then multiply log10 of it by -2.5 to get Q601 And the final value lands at 0.03 mag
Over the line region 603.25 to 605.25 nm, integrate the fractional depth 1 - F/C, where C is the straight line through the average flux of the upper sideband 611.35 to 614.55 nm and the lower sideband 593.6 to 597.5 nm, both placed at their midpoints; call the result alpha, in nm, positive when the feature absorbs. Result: 0.00 nm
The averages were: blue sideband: 11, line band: 10.6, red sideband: 10.3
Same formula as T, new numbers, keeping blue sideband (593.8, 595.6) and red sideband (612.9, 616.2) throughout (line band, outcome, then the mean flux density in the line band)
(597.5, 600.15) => 0.05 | 10.4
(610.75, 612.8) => -0.01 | 10.4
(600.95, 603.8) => 0.03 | 10.5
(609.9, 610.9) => 0.01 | 10.3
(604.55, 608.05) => 0.02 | 10.4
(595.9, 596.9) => 0.01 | 11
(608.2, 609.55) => -0.01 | 10.5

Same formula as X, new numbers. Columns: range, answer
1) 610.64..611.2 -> 10.3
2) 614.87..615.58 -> 10.2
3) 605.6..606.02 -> 10.6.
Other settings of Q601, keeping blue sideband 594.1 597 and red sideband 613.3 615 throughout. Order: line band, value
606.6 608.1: 0.02 mag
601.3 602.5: 0.05 mag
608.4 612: -0.01 mag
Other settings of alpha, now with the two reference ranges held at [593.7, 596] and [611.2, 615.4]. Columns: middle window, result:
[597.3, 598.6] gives 0.02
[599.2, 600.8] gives 0.10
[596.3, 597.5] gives 0.01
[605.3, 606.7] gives 0.01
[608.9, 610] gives -0.03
